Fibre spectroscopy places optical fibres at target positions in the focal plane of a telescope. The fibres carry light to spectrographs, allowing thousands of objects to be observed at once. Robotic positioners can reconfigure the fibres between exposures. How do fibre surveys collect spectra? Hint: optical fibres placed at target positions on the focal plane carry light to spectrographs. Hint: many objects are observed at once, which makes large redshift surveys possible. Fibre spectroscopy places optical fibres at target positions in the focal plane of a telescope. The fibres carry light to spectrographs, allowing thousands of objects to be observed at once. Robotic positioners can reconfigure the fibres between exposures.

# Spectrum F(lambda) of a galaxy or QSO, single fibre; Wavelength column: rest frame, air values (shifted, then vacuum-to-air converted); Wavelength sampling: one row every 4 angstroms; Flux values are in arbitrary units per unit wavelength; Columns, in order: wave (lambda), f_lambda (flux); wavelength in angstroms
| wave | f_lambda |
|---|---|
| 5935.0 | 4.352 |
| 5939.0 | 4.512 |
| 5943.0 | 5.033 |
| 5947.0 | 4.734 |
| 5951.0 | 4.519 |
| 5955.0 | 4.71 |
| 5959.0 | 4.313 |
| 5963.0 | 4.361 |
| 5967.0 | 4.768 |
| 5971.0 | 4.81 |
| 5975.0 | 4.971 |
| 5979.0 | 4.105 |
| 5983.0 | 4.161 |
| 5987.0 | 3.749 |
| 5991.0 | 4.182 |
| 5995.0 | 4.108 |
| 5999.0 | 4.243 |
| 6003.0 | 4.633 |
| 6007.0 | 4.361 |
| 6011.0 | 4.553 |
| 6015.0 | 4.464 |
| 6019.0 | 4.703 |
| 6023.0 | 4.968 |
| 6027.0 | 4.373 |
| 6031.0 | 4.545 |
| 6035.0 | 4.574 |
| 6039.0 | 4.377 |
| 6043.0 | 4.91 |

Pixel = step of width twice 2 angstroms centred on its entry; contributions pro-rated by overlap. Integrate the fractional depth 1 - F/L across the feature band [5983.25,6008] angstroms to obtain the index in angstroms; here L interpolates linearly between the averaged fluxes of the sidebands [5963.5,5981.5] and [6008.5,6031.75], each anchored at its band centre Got 2.2 angstroms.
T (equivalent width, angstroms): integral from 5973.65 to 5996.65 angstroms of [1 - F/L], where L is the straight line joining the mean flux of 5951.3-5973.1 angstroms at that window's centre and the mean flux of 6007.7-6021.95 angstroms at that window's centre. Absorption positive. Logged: 1.97 angstroms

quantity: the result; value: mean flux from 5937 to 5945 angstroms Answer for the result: 4.77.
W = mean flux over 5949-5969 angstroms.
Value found 4.53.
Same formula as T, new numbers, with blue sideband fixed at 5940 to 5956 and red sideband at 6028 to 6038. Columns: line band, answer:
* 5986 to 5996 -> 1.3 angstroms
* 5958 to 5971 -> 0.4 angstroms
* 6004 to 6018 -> 0.3 angstroms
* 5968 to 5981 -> 0.1 angstroms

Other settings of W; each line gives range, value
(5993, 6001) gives 4.18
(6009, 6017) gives 4.51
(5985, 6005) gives 4.18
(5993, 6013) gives 4.38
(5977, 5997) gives 4.06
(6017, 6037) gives 4.63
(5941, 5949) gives 4.88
